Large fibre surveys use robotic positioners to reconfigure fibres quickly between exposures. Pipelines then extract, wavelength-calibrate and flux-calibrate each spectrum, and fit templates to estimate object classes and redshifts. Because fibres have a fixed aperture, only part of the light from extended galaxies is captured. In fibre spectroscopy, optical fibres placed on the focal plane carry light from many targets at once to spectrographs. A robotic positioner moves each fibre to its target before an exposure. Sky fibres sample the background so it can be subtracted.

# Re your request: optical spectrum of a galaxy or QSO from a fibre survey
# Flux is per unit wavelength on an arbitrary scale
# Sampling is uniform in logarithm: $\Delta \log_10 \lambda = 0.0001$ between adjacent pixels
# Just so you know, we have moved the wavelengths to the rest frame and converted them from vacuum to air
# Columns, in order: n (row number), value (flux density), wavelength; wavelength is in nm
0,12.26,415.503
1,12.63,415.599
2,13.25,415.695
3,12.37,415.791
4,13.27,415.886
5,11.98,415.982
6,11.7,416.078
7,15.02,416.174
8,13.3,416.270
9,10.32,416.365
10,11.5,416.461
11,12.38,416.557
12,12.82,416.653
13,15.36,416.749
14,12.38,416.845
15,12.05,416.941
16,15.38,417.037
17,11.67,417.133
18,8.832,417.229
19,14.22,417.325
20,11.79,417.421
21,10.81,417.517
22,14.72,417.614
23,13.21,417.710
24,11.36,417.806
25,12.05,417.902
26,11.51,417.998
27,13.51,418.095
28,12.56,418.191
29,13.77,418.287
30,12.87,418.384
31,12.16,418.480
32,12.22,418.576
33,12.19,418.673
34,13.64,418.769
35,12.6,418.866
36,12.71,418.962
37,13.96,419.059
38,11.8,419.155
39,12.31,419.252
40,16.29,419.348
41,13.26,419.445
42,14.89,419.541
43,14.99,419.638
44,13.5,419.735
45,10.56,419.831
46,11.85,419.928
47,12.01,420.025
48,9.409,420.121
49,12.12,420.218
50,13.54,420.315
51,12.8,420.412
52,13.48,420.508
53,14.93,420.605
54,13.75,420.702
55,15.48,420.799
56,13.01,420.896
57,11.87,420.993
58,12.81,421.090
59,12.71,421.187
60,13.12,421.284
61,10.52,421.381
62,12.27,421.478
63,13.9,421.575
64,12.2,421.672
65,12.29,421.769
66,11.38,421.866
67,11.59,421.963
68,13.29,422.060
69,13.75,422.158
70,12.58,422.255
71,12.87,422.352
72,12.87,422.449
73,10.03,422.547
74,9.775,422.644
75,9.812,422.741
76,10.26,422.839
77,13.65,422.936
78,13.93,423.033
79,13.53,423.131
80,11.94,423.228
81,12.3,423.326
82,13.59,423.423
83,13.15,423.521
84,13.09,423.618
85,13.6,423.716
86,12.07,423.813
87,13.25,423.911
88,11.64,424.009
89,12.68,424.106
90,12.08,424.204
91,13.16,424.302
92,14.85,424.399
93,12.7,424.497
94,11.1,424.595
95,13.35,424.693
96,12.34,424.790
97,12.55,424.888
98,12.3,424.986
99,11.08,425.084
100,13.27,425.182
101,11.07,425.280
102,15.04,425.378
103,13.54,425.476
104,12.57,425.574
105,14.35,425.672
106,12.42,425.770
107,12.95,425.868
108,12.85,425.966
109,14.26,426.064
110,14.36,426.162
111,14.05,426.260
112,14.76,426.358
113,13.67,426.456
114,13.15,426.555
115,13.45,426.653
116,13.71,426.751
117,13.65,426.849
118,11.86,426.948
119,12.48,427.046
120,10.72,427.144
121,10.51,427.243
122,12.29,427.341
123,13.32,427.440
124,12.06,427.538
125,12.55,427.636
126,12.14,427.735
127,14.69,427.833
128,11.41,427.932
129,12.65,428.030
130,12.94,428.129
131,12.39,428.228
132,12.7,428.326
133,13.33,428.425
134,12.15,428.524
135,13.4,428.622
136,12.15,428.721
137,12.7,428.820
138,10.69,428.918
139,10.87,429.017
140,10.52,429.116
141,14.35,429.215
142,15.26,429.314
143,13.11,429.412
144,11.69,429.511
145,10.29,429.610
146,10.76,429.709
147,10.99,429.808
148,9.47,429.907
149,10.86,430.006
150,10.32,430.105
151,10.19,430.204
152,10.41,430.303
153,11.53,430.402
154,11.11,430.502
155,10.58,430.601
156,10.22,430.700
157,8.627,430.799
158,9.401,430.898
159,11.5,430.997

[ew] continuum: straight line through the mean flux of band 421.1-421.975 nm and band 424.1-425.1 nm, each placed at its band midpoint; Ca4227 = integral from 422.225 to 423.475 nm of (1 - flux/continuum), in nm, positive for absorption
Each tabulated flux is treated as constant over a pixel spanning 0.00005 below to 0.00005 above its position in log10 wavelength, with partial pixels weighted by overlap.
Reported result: 0.03 nm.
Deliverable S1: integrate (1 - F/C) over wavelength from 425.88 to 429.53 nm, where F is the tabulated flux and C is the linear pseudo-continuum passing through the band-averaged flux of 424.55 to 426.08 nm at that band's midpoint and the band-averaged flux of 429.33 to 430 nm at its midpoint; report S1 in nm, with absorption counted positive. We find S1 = -0.26 nm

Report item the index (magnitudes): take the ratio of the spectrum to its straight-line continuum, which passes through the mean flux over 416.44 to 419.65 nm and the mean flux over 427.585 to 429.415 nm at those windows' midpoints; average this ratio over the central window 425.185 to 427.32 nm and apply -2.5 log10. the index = -0.04 mag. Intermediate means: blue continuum 12.9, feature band 13.1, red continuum 12.6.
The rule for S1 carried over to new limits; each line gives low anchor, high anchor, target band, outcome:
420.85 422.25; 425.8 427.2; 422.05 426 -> 0.080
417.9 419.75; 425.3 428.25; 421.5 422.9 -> 0.125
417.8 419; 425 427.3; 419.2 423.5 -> 0.031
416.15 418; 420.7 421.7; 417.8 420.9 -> -0.063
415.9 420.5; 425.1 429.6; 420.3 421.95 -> -0.023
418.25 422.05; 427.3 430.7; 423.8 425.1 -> -0.018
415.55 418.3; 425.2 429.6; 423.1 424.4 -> -0.011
